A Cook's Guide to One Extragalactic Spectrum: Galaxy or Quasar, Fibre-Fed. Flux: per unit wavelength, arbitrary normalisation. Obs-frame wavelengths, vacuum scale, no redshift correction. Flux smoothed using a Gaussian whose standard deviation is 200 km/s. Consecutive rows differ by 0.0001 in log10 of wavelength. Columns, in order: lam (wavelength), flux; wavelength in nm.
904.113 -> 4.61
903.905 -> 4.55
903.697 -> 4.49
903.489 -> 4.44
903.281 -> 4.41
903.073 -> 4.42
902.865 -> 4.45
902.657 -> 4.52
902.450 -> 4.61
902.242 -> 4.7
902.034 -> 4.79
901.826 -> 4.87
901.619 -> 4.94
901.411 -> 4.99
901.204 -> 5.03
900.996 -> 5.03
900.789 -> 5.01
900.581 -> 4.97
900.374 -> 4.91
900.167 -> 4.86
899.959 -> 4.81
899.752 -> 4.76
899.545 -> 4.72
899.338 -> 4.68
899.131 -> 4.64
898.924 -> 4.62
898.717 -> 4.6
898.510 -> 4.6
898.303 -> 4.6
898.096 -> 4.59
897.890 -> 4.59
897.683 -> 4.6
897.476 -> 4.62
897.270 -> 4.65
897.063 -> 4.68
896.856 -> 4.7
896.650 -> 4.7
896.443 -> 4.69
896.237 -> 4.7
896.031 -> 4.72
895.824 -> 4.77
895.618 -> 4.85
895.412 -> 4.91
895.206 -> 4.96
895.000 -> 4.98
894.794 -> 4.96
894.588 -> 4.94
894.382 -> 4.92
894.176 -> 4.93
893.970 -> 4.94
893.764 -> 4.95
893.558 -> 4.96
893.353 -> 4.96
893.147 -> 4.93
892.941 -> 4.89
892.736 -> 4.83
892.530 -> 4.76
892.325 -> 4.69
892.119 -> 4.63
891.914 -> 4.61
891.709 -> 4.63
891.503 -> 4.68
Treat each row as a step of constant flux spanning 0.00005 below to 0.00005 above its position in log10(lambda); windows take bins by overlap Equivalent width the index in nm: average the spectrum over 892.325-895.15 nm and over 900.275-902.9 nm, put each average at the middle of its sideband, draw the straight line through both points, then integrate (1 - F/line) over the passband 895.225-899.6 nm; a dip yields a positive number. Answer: 0.18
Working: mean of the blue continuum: 4.91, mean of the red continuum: 4.84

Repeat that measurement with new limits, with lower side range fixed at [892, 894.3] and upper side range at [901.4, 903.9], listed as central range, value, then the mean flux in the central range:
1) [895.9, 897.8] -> 0.04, 4.67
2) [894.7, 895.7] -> -0.03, 4.94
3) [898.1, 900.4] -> 0.00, 4.7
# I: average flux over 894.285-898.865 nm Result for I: 4.74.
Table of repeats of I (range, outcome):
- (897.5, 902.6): 4.77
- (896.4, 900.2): 4.66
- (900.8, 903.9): 4.7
